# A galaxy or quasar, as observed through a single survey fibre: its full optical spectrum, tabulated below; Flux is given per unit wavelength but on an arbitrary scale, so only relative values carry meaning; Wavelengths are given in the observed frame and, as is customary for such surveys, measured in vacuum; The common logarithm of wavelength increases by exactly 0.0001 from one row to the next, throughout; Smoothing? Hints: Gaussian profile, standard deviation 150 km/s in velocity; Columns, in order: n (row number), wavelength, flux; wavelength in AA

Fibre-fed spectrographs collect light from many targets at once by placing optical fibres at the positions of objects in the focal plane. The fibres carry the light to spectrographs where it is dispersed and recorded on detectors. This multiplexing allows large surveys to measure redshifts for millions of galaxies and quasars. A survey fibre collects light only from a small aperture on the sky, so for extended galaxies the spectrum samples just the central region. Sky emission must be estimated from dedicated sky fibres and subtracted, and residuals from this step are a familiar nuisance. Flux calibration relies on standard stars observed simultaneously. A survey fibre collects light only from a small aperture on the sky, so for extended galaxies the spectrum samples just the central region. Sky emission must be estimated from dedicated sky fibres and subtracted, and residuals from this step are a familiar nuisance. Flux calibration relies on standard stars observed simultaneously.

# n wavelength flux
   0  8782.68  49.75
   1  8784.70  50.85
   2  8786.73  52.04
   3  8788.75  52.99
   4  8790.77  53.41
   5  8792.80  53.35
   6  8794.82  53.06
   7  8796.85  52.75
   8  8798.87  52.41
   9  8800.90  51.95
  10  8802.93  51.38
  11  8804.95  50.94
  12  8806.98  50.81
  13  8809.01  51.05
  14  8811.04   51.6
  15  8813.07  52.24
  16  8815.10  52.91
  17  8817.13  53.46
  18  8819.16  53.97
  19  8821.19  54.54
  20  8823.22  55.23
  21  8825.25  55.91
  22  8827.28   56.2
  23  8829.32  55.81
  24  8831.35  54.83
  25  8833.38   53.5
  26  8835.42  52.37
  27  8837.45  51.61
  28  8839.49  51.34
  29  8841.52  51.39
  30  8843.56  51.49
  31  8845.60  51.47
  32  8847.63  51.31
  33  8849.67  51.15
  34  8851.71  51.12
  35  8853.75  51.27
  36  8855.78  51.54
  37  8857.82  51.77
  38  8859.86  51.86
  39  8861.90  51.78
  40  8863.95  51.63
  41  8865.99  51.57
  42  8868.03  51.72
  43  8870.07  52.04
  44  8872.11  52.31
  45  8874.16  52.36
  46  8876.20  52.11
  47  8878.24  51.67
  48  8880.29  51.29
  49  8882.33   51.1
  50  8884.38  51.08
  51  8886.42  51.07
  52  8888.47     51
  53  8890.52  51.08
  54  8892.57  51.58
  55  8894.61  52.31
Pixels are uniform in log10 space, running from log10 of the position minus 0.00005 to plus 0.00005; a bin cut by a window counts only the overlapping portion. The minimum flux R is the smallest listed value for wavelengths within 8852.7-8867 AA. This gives 51.27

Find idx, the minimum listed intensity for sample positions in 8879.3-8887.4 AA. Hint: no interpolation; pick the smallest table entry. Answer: 51.07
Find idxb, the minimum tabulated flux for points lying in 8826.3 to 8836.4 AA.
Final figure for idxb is 52.37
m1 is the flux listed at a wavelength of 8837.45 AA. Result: 51.61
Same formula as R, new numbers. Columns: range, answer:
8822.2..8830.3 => 55.23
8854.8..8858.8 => 51.54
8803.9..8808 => 50.81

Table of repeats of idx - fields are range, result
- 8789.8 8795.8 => 53.06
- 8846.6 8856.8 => 51.12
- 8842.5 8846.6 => 51.47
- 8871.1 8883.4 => 51.1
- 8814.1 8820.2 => 52.91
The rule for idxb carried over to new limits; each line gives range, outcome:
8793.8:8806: 50.94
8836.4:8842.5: 51.34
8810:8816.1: 51.6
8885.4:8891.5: 51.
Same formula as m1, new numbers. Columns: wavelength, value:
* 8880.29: 51.29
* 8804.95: 50.94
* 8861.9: 51.78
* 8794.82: 53.06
